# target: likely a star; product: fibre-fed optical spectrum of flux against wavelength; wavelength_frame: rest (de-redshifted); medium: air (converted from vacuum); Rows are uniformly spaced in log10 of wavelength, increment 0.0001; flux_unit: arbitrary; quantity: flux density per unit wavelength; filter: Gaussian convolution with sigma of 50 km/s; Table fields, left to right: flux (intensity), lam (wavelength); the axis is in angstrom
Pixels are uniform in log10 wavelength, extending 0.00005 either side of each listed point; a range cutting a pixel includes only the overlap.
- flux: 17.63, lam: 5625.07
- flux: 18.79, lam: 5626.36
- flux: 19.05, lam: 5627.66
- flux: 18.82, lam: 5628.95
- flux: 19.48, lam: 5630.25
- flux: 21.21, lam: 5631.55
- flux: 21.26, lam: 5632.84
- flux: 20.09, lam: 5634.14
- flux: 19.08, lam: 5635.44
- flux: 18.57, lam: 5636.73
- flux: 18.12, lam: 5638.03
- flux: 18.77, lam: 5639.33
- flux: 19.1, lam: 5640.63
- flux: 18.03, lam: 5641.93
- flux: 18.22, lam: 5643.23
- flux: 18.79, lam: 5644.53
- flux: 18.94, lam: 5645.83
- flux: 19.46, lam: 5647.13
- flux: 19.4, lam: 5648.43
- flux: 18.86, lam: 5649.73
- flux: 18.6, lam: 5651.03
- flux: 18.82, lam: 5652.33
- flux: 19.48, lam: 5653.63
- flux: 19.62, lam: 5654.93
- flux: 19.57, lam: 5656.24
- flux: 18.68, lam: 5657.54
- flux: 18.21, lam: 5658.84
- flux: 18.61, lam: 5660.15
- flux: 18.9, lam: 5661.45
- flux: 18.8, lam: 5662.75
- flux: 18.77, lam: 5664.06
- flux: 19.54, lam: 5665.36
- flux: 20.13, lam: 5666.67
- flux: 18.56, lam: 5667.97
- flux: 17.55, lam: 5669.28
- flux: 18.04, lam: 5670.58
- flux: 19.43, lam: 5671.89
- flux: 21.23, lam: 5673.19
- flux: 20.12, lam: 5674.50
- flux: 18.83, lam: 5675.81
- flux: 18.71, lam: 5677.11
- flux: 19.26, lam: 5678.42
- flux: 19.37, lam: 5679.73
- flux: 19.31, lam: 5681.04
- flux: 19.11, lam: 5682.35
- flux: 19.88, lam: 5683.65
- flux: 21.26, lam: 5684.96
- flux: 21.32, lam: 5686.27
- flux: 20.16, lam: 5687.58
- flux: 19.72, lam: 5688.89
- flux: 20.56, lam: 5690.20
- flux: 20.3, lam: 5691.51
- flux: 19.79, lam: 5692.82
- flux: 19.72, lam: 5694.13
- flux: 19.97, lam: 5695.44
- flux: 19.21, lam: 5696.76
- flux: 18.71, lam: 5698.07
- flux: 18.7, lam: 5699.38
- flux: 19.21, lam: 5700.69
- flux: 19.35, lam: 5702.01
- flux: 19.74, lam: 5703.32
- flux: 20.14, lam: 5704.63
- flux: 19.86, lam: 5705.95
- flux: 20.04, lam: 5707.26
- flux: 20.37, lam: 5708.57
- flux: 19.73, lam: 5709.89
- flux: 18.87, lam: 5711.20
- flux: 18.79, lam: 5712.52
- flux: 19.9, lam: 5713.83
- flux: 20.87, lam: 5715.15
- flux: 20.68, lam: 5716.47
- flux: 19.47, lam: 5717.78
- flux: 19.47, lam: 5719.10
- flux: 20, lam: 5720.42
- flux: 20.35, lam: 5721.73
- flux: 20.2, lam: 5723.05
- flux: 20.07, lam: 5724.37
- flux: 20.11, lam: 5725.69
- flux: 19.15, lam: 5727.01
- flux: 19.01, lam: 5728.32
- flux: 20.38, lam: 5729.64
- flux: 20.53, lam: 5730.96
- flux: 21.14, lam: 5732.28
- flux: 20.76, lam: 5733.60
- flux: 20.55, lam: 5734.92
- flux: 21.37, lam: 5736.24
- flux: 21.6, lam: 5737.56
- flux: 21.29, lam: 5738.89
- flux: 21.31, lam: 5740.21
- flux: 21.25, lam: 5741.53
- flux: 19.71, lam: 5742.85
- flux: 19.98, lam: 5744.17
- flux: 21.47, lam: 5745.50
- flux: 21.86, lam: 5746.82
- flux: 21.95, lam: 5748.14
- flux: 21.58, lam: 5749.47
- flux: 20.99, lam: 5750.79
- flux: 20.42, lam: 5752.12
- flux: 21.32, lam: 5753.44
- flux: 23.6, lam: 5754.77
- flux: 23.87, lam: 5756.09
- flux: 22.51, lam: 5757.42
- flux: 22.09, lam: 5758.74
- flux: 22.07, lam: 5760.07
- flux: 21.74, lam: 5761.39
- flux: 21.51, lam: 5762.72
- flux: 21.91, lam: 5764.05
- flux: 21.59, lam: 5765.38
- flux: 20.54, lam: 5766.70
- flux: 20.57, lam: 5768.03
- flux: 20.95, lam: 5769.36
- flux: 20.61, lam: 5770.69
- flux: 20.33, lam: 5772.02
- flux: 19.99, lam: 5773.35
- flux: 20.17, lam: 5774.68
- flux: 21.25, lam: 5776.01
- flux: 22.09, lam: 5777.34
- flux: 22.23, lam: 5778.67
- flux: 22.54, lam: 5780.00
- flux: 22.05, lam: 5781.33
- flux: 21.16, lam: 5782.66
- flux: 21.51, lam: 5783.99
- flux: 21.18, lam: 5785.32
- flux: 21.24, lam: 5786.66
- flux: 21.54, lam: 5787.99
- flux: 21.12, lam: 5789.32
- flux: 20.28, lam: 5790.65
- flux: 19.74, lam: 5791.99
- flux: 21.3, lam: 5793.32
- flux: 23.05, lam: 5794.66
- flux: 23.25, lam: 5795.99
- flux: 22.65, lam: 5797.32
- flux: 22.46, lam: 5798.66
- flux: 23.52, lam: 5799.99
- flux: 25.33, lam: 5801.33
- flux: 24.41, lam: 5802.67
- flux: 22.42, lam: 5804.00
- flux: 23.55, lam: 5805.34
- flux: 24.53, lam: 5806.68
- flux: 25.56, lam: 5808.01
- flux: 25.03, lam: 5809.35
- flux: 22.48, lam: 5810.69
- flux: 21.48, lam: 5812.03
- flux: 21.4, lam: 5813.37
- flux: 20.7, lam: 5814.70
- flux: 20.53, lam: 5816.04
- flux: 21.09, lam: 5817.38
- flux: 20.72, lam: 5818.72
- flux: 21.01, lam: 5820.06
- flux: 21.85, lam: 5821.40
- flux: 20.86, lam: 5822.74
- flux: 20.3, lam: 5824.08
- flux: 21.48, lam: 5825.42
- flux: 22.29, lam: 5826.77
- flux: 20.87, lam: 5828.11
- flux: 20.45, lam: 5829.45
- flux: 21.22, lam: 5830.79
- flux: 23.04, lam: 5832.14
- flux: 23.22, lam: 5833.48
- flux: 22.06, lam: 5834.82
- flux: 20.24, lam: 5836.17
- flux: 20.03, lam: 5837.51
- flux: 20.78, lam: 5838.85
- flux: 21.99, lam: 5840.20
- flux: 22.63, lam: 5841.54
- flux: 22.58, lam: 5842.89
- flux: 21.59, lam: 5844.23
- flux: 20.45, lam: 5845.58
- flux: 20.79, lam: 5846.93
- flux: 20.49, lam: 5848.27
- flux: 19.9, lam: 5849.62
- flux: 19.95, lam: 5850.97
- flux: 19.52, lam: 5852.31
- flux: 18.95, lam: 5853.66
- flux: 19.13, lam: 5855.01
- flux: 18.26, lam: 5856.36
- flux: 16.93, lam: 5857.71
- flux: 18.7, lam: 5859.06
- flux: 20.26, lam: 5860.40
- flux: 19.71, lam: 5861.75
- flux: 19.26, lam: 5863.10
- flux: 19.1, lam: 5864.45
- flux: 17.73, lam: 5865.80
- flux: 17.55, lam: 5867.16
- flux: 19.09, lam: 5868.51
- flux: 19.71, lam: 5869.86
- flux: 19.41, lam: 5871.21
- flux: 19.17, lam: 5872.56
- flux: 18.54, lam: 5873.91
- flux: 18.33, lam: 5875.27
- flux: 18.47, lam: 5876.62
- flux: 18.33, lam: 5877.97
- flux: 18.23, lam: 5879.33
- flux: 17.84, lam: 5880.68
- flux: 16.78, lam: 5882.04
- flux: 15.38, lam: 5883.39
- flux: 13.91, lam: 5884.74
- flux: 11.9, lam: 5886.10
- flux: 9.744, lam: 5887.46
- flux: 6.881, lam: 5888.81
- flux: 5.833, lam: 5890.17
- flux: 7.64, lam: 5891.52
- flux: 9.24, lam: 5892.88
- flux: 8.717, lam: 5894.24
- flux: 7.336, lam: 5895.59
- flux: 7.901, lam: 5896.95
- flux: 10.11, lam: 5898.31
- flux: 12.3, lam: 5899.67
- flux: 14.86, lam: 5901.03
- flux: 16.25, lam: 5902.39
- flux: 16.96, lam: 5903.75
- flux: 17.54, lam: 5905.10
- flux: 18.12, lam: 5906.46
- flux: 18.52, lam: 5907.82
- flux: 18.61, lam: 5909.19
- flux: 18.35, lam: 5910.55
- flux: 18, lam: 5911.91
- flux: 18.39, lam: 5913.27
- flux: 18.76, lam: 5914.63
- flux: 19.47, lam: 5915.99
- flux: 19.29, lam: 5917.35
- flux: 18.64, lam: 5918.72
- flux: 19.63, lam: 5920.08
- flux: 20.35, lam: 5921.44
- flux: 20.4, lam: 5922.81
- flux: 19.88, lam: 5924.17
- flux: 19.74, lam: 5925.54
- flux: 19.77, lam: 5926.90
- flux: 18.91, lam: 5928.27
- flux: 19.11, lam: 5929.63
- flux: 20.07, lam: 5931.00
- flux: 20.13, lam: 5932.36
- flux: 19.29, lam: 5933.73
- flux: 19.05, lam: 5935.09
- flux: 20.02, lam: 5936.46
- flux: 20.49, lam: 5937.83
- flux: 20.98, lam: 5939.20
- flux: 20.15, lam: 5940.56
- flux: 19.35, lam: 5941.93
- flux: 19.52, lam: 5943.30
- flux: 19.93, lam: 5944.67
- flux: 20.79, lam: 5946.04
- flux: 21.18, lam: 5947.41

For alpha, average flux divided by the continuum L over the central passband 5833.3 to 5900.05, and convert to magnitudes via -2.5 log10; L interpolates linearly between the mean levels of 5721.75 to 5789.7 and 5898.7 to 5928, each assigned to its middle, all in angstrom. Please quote 0.13 mag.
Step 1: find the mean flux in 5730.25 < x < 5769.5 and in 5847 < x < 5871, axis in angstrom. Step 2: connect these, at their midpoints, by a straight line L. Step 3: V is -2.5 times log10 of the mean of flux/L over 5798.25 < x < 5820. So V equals -0.13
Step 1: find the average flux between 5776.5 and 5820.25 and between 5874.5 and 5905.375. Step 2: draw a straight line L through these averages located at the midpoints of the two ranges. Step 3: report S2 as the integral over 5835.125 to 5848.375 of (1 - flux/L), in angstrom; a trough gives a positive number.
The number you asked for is -2.5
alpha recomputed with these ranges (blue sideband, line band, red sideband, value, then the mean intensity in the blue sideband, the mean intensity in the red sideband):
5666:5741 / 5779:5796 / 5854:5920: -0.18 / 19.9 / 16.1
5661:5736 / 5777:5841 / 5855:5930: -0.22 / 19.7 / 16.5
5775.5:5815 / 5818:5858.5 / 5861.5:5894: -0.11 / 22.4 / 15.6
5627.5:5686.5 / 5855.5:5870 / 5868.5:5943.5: -0.09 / 19.2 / 16.7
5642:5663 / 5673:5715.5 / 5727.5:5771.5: 0.01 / 18.9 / 21.3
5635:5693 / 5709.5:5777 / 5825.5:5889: -0.09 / 19.2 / 19.1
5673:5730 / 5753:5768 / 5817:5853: -0.08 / 19.8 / 21.2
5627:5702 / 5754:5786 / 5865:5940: -0.19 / 19.3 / 16.7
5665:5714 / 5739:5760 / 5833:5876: -0.10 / 19.6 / 19.9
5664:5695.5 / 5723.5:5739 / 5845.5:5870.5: -0.05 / 19.6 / 19.2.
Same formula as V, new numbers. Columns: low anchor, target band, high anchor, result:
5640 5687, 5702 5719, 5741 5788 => 0.02 mag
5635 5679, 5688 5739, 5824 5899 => -0.08 mag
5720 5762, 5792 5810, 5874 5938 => -0.21 mag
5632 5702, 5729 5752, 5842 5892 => -0.13 mag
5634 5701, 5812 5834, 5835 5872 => -0.08 mag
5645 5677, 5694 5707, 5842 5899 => -0.05 mag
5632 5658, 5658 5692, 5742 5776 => 0.01 mag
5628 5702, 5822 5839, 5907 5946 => -0.10 mag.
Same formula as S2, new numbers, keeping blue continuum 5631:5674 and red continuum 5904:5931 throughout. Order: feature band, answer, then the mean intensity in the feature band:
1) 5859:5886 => 1.29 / 18.1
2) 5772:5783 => -1.33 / 21.4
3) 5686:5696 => -0.55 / 20.2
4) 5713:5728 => -0.71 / 20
